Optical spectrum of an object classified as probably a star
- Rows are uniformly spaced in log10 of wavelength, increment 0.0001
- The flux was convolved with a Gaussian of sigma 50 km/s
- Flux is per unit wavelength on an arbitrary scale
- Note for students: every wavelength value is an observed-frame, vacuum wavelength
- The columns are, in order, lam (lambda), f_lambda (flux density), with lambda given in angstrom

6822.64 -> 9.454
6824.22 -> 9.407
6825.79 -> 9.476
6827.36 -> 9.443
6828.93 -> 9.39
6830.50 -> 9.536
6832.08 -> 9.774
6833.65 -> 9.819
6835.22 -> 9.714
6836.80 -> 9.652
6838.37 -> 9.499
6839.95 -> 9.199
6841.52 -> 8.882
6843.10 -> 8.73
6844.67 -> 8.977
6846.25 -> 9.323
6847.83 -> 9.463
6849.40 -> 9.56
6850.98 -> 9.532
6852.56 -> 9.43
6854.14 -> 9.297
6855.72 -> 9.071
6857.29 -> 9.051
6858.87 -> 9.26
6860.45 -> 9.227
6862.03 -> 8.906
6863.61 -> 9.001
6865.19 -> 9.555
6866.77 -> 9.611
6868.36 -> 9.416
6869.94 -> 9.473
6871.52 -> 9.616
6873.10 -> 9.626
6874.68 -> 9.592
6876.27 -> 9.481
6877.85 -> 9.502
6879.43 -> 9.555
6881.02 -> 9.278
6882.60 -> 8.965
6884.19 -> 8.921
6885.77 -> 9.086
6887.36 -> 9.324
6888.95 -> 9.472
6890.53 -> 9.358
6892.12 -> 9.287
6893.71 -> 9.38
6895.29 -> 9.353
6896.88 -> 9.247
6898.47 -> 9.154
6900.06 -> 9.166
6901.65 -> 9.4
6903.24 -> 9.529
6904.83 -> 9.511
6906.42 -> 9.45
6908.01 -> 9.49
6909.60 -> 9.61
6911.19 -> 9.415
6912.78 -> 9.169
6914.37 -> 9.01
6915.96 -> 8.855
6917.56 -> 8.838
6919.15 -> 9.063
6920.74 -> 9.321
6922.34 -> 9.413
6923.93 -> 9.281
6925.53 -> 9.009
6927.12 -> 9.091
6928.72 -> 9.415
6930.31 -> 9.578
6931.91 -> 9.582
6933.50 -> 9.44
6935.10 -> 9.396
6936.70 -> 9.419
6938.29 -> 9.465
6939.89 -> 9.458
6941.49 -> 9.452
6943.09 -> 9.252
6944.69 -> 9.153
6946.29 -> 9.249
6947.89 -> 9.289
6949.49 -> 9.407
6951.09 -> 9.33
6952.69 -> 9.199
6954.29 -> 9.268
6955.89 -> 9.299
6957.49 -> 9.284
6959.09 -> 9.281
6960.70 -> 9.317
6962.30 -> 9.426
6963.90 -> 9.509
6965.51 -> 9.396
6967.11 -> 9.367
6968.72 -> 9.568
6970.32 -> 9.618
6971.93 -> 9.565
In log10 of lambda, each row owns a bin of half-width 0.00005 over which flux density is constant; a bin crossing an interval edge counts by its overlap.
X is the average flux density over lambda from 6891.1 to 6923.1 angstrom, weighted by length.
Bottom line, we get 9.28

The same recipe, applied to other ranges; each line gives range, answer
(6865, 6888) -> 9.39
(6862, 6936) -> 9.33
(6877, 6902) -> 9.28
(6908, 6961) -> 9.29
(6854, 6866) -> 9.17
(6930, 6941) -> 9.47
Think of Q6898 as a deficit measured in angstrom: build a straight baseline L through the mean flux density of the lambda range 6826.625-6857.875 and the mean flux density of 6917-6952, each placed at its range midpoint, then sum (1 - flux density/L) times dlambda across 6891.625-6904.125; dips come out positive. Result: 0.0 angstrom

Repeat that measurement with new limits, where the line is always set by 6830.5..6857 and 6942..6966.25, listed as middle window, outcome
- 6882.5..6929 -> 0.40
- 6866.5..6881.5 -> -0.26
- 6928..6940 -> -0.19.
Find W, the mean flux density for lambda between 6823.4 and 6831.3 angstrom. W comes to 9.44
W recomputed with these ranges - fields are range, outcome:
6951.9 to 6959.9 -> 9.27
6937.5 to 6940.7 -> 9.45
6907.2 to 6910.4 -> 9.56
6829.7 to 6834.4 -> 9.71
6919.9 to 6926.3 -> 9.25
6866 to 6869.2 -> 9.49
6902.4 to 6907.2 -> 9.49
